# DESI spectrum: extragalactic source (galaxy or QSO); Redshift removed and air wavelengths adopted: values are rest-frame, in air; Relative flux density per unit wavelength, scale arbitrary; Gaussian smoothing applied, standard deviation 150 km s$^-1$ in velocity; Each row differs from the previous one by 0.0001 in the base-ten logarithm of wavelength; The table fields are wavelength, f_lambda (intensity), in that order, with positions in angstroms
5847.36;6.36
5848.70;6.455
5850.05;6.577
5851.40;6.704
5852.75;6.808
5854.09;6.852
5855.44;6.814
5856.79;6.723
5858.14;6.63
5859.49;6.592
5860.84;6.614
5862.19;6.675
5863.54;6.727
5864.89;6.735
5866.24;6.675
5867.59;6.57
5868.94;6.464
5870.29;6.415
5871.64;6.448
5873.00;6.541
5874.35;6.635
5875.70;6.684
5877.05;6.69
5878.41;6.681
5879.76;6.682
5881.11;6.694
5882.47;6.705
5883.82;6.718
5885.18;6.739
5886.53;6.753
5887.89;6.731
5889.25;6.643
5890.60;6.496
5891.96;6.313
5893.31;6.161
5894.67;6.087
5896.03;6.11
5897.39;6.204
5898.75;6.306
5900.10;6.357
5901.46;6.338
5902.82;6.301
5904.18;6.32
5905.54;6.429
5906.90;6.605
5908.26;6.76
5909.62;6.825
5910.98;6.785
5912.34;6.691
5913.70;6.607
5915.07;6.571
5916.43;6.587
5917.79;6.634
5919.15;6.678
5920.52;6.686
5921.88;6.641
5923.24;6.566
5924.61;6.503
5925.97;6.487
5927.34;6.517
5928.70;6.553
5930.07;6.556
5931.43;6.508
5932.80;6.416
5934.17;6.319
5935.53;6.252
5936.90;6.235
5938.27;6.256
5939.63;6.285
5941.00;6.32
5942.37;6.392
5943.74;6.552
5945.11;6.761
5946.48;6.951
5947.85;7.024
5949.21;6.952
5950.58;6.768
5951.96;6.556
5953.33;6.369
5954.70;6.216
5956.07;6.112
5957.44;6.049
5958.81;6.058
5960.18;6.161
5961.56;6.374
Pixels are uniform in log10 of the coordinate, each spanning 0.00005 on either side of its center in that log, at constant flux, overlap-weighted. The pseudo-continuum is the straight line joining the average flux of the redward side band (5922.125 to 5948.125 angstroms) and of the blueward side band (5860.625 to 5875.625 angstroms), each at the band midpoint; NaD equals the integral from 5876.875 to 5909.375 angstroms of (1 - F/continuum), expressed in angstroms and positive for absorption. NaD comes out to 0.31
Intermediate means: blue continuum 6.6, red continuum 6.49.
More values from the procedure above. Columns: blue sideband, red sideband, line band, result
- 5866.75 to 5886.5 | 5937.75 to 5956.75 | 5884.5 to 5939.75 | 0.82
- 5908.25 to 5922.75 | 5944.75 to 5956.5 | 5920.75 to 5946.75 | 0.72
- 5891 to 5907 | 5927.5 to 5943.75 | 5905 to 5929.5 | -1.10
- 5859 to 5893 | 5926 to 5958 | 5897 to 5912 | 0.17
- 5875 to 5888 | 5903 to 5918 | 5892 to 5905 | 0.78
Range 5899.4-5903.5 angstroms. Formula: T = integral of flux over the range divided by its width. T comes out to 6.34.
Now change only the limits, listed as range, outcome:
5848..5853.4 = 6.63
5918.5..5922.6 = 6.67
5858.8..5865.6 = 6.67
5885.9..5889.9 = 6.69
